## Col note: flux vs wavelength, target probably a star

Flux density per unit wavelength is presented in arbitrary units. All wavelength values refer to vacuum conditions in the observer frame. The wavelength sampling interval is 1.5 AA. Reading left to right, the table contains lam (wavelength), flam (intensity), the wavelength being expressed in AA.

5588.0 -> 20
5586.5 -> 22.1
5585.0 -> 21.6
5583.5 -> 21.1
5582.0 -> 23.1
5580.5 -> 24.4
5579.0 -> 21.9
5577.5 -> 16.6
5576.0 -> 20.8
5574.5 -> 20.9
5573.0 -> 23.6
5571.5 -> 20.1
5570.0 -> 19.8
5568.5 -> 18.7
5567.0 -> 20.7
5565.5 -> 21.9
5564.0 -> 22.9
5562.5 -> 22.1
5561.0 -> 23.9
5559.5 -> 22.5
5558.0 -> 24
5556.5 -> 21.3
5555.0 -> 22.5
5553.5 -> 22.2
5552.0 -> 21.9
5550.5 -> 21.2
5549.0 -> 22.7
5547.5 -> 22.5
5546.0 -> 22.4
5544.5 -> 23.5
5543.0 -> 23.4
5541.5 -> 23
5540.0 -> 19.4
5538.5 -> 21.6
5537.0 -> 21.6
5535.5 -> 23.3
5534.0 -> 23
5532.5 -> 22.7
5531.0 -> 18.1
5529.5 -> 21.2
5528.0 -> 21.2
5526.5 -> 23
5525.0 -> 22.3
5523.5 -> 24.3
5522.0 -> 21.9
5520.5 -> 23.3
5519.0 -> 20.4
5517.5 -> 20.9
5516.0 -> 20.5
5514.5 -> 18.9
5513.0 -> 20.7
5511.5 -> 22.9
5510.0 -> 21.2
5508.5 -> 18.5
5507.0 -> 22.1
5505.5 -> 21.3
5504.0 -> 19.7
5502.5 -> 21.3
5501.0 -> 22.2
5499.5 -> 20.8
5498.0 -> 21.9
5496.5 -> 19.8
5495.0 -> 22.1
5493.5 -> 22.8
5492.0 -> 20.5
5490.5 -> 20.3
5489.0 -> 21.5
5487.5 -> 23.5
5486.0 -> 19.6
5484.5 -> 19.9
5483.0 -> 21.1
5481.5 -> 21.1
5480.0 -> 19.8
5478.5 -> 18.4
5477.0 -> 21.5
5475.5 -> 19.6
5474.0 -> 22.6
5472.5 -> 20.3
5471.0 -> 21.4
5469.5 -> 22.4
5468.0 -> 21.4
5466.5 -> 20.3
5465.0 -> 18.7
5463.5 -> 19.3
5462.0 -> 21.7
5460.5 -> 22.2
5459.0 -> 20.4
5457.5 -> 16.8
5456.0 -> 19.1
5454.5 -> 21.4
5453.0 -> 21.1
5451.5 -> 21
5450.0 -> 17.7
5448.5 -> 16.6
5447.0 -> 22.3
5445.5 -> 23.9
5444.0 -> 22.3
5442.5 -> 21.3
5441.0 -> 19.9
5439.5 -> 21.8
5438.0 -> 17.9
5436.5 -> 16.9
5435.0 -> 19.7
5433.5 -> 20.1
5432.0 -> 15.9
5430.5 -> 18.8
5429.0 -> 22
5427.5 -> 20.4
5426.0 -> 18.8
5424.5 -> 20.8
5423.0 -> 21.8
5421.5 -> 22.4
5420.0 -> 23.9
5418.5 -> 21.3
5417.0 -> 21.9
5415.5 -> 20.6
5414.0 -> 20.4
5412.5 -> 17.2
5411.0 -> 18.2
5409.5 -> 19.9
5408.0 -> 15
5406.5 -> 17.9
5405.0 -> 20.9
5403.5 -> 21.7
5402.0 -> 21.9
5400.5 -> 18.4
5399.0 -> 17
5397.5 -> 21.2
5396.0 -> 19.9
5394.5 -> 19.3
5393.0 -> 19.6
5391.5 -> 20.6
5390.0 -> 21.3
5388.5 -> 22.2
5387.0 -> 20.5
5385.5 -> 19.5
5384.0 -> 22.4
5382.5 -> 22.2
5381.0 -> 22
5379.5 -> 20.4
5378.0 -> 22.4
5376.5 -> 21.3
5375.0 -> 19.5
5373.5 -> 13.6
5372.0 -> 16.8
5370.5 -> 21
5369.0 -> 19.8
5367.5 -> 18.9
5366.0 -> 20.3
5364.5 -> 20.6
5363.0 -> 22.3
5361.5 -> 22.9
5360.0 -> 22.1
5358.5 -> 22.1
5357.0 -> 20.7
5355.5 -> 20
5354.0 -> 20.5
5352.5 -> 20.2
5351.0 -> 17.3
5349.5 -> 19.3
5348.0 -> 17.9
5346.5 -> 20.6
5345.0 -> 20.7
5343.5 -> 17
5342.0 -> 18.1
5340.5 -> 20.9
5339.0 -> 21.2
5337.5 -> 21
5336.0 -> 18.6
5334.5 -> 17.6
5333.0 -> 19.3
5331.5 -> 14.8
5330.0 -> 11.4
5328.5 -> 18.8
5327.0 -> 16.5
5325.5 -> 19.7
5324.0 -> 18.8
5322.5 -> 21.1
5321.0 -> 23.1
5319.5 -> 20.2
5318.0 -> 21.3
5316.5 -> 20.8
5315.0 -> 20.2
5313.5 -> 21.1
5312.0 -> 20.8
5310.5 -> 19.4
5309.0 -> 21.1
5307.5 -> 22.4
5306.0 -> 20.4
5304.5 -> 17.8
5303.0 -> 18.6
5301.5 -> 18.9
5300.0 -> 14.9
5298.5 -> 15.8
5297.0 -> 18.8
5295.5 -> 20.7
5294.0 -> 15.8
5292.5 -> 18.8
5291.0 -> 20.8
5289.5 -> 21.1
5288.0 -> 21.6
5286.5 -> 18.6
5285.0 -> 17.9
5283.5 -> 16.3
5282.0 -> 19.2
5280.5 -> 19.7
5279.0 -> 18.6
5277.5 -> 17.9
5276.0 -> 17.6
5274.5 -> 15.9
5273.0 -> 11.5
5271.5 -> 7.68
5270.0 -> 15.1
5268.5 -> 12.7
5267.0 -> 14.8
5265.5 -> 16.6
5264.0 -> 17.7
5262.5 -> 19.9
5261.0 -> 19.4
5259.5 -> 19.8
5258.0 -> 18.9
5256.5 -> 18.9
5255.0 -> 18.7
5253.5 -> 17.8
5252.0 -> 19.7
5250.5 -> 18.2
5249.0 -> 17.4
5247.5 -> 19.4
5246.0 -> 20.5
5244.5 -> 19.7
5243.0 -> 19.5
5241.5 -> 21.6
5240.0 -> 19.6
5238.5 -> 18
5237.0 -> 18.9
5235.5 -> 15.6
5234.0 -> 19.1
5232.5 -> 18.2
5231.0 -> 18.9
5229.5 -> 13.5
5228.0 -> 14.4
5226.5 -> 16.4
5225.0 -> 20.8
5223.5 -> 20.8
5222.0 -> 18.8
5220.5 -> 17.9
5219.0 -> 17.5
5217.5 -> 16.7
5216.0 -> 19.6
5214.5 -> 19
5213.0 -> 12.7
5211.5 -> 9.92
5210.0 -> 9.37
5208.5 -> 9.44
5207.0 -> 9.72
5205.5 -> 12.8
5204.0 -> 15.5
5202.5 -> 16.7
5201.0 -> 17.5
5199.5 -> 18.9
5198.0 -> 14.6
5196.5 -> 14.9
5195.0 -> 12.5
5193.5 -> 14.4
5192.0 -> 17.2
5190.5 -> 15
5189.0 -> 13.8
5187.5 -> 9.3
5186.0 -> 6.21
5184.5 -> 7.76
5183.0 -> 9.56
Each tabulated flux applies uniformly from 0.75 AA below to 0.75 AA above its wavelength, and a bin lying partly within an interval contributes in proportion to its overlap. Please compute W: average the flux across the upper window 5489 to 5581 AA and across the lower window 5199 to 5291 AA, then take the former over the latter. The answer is 1.3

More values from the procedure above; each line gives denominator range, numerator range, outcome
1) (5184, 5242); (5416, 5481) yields 1.32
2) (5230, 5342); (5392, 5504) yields 1.10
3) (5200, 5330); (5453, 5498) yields 1.16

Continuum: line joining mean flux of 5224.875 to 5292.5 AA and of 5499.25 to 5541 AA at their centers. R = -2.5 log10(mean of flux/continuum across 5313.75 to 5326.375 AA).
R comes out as -0.108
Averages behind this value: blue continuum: 17.9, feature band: 20.6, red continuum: 21.4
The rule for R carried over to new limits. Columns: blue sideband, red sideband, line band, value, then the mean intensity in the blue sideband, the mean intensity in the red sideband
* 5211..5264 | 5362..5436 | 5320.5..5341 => 0.03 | 18.2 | 20.1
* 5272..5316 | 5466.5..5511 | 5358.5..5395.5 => -0.05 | 18.6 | 21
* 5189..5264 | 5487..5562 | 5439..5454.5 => -0.02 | 17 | 21.7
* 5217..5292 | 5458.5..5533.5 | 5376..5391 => -0.10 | 17.9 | 21.1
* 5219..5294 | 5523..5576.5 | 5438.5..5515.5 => 0.01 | 17.9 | 21.9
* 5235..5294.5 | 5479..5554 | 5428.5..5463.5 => 0.03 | 18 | 21.5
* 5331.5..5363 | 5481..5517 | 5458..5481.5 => 0.01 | 19.8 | 21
